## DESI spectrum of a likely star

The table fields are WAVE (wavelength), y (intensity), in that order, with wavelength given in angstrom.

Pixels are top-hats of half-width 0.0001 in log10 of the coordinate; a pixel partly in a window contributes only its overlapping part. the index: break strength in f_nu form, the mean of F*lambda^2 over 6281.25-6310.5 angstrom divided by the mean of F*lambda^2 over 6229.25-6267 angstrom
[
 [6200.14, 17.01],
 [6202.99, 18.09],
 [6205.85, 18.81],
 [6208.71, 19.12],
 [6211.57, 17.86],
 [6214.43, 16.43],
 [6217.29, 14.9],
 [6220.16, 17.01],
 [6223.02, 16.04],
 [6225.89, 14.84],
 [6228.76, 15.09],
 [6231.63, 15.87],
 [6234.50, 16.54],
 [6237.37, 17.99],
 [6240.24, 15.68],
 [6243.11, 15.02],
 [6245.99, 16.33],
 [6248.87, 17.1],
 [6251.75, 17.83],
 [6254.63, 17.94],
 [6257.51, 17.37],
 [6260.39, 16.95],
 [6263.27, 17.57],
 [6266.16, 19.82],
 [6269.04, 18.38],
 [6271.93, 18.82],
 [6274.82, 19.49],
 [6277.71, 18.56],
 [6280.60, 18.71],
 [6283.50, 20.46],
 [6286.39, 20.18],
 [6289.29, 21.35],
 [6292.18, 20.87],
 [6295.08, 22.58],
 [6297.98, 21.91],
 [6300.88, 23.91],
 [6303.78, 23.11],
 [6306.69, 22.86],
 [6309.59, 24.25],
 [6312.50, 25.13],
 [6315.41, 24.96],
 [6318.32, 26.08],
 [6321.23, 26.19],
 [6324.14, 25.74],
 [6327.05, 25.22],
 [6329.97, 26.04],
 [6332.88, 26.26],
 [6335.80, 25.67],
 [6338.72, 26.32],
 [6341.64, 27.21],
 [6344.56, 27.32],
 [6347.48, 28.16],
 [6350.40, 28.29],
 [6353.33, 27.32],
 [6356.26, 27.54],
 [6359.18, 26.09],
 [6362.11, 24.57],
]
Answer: 1.32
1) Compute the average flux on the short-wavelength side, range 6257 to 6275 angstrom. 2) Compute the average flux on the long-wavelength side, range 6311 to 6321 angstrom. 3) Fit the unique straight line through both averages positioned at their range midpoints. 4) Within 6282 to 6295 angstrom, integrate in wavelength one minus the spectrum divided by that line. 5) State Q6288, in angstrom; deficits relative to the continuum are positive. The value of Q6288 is 0.4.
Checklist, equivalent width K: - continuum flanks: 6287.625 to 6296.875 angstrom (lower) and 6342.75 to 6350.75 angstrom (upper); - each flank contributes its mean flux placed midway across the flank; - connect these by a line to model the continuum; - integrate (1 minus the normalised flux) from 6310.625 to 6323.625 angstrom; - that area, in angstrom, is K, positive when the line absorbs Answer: -0.6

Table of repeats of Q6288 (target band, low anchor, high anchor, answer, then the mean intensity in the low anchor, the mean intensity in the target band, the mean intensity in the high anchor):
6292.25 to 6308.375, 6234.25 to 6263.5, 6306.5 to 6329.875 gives 0.3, 16.9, 22.7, 25.2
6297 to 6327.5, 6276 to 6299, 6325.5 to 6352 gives -1.3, 20.5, 24.5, 26.7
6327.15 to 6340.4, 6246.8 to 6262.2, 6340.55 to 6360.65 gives -0.2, 17.4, 26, 27.4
